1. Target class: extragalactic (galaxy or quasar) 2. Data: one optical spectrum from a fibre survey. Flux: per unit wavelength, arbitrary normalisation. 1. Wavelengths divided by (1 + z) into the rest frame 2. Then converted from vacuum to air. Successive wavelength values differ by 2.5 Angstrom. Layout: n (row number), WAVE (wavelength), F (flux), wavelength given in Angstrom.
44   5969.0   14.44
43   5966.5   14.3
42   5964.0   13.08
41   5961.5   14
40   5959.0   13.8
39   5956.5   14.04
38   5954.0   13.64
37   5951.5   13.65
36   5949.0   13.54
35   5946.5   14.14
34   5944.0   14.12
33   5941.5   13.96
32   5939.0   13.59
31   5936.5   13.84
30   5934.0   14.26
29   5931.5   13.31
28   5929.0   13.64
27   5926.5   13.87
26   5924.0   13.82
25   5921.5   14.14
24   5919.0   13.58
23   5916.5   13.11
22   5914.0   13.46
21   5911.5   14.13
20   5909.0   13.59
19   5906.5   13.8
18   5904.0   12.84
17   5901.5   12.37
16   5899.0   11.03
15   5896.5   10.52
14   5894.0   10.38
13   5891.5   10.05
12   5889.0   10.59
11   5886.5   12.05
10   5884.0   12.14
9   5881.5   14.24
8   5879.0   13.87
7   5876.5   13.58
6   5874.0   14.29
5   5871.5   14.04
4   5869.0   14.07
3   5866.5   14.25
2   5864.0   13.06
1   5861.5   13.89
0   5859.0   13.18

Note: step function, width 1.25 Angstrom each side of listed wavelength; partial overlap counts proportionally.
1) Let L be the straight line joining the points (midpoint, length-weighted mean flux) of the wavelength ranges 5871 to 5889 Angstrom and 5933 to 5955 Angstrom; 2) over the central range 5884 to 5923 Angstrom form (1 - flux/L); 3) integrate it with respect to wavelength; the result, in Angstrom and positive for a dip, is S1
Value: 3.2 Angstrom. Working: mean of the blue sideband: 13.2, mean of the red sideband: 13.9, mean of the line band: 12.4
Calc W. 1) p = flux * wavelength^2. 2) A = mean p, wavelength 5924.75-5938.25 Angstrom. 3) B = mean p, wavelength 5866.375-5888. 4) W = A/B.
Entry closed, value 1.04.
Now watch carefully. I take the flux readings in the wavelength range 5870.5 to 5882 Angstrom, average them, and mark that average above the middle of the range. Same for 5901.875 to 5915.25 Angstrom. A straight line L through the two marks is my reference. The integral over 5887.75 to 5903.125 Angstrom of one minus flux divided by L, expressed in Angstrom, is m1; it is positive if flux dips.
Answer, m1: 3.16 Angstrom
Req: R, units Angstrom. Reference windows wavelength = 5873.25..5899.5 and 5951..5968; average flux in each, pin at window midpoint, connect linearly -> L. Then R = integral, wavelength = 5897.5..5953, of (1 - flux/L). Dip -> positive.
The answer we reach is -2.3 Angstrom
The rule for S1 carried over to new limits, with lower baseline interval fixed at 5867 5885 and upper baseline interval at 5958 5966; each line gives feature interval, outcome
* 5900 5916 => 0.5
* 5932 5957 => -0.3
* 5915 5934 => 0.1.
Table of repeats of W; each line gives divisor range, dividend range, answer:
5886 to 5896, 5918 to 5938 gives 1.31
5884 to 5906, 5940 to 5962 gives 1.24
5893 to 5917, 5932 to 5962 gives 1.12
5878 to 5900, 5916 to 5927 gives 1.19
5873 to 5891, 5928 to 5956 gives 1.10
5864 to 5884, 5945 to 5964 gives 1.02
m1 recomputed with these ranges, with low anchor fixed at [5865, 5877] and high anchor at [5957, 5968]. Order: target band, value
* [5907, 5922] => 0.3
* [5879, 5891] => 1.5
